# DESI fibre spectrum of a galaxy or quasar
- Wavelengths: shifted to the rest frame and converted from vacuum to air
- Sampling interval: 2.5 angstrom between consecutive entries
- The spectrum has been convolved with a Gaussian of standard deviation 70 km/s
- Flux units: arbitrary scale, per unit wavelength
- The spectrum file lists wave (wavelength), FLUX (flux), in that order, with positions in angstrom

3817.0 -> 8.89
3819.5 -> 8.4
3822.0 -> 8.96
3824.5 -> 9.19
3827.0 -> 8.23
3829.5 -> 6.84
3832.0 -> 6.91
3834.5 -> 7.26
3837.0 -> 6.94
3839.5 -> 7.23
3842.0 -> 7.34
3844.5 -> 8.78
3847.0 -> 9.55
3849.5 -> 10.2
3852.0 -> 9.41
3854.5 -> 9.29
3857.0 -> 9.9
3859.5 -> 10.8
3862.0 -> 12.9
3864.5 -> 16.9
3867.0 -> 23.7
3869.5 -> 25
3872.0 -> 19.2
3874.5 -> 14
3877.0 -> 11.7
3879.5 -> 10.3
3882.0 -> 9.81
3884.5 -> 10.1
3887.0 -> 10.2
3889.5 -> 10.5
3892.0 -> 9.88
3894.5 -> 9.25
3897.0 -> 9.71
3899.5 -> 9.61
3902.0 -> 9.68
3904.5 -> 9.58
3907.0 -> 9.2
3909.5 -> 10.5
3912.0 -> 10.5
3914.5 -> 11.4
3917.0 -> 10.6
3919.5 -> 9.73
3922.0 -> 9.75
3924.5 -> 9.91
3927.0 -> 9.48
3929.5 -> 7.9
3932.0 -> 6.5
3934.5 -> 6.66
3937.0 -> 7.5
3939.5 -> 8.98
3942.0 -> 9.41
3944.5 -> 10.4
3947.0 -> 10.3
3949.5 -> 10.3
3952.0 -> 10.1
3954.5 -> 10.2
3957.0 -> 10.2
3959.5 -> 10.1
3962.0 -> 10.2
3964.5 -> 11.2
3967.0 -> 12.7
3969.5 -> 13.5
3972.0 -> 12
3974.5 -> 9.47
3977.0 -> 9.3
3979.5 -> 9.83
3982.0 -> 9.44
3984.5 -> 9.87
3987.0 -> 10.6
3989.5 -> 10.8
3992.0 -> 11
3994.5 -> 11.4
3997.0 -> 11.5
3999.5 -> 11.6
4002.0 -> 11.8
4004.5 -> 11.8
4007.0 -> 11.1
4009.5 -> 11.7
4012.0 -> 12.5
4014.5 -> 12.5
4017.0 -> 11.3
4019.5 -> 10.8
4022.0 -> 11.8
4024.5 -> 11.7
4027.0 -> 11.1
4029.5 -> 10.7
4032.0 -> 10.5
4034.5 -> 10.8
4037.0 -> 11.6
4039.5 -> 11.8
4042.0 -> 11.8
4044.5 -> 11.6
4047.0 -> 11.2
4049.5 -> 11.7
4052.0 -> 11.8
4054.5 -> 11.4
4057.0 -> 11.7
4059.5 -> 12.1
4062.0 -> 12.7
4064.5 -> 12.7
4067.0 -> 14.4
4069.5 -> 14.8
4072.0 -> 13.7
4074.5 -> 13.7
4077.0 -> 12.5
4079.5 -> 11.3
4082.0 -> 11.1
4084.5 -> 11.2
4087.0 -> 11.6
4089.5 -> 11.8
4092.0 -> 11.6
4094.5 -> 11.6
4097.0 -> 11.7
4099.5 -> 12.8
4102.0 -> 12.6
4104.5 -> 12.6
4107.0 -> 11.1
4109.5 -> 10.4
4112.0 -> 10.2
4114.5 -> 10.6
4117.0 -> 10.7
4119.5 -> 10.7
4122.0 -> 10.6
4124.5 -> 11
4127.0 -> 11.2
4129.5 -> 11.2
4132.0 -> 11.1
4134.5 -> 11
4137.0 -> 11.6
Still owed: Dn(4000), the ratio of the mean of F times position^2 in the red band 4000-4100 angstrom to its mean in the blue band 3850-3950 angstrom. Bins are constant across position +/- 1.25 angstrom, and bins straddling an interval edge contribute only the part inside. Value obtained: 1.17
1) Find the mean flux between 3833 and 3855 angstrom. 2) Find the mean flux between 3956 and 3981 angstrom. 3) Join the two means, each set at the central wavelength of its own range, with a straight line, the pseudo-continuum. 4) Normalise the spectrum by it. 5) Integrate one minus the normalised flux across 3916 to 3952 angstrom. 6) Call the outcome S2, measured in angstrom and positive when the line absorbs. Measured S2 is 3.7 angstrom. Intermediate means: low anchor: 8.4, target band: 9.13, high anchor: 10.8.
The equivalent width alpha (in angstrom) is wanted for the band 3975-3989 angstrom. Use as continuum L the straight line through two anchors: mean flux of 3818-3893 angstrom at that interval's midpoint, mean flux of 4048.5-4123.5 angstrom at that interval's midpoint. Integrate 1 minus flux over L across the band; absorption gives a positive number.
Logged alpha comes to 2.0 angstrom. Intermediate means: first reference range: 11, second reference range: 11.9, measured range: 9.84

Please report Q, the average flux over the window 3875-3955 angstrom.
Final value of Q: 9.71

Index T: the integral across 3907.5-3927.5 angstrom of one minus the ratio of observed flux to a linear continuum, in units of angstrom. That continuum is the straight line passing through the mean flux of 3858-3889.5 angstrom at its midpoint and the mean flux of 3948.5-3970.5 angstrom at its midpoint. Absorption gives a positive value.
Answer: 3.8 angstrom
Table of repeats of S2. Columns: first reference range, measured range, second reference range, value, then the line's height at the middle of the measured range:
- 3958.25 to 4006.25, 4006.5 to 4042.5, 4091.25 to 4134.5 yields -1.28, 11.1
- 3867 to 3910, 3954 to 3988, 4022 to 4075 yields 3.99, 12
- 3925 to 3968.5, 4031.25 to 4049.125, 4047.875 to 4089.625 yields 0.53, 11.7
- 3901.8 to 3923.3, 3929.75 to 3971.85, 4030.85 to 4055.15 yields 2.50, 10.5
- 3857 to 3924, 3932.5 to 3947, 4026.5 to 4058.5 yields 3.91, 11.8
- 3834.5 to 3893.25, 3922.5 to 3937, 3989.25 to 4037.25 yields 4.37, 11.6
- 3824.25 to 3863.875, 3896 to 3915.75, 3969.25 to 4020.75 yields -0.44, 9.81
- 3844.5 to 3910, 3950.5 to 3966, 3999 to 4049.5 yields 1.74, 11.7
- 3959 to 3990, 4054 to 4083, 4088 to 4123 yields -4.00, 11.2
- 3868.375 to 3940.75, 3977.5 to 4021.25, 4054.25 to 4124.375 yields 0.54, 11.3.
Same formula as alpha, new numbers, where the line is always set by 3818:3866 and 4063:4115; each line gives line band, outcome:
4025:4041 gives 0.49 angstrom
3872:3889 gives -3.29 angstrom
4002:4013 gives -0.57 angstrom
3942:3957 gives 0.48 angstrom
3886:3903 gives 0.10 angstrom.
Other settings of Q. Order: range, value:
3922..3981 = 9.83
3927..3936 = 7.38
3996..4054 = 11.5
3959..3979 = 11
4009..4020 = 11.8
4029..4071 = 12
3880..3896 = 9.97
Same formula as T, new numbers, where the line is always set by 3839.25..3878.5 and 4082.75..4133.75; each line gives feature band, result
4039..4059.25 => 0.1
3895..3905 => 2.4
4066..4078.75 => -2.4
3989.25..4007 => 0.9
